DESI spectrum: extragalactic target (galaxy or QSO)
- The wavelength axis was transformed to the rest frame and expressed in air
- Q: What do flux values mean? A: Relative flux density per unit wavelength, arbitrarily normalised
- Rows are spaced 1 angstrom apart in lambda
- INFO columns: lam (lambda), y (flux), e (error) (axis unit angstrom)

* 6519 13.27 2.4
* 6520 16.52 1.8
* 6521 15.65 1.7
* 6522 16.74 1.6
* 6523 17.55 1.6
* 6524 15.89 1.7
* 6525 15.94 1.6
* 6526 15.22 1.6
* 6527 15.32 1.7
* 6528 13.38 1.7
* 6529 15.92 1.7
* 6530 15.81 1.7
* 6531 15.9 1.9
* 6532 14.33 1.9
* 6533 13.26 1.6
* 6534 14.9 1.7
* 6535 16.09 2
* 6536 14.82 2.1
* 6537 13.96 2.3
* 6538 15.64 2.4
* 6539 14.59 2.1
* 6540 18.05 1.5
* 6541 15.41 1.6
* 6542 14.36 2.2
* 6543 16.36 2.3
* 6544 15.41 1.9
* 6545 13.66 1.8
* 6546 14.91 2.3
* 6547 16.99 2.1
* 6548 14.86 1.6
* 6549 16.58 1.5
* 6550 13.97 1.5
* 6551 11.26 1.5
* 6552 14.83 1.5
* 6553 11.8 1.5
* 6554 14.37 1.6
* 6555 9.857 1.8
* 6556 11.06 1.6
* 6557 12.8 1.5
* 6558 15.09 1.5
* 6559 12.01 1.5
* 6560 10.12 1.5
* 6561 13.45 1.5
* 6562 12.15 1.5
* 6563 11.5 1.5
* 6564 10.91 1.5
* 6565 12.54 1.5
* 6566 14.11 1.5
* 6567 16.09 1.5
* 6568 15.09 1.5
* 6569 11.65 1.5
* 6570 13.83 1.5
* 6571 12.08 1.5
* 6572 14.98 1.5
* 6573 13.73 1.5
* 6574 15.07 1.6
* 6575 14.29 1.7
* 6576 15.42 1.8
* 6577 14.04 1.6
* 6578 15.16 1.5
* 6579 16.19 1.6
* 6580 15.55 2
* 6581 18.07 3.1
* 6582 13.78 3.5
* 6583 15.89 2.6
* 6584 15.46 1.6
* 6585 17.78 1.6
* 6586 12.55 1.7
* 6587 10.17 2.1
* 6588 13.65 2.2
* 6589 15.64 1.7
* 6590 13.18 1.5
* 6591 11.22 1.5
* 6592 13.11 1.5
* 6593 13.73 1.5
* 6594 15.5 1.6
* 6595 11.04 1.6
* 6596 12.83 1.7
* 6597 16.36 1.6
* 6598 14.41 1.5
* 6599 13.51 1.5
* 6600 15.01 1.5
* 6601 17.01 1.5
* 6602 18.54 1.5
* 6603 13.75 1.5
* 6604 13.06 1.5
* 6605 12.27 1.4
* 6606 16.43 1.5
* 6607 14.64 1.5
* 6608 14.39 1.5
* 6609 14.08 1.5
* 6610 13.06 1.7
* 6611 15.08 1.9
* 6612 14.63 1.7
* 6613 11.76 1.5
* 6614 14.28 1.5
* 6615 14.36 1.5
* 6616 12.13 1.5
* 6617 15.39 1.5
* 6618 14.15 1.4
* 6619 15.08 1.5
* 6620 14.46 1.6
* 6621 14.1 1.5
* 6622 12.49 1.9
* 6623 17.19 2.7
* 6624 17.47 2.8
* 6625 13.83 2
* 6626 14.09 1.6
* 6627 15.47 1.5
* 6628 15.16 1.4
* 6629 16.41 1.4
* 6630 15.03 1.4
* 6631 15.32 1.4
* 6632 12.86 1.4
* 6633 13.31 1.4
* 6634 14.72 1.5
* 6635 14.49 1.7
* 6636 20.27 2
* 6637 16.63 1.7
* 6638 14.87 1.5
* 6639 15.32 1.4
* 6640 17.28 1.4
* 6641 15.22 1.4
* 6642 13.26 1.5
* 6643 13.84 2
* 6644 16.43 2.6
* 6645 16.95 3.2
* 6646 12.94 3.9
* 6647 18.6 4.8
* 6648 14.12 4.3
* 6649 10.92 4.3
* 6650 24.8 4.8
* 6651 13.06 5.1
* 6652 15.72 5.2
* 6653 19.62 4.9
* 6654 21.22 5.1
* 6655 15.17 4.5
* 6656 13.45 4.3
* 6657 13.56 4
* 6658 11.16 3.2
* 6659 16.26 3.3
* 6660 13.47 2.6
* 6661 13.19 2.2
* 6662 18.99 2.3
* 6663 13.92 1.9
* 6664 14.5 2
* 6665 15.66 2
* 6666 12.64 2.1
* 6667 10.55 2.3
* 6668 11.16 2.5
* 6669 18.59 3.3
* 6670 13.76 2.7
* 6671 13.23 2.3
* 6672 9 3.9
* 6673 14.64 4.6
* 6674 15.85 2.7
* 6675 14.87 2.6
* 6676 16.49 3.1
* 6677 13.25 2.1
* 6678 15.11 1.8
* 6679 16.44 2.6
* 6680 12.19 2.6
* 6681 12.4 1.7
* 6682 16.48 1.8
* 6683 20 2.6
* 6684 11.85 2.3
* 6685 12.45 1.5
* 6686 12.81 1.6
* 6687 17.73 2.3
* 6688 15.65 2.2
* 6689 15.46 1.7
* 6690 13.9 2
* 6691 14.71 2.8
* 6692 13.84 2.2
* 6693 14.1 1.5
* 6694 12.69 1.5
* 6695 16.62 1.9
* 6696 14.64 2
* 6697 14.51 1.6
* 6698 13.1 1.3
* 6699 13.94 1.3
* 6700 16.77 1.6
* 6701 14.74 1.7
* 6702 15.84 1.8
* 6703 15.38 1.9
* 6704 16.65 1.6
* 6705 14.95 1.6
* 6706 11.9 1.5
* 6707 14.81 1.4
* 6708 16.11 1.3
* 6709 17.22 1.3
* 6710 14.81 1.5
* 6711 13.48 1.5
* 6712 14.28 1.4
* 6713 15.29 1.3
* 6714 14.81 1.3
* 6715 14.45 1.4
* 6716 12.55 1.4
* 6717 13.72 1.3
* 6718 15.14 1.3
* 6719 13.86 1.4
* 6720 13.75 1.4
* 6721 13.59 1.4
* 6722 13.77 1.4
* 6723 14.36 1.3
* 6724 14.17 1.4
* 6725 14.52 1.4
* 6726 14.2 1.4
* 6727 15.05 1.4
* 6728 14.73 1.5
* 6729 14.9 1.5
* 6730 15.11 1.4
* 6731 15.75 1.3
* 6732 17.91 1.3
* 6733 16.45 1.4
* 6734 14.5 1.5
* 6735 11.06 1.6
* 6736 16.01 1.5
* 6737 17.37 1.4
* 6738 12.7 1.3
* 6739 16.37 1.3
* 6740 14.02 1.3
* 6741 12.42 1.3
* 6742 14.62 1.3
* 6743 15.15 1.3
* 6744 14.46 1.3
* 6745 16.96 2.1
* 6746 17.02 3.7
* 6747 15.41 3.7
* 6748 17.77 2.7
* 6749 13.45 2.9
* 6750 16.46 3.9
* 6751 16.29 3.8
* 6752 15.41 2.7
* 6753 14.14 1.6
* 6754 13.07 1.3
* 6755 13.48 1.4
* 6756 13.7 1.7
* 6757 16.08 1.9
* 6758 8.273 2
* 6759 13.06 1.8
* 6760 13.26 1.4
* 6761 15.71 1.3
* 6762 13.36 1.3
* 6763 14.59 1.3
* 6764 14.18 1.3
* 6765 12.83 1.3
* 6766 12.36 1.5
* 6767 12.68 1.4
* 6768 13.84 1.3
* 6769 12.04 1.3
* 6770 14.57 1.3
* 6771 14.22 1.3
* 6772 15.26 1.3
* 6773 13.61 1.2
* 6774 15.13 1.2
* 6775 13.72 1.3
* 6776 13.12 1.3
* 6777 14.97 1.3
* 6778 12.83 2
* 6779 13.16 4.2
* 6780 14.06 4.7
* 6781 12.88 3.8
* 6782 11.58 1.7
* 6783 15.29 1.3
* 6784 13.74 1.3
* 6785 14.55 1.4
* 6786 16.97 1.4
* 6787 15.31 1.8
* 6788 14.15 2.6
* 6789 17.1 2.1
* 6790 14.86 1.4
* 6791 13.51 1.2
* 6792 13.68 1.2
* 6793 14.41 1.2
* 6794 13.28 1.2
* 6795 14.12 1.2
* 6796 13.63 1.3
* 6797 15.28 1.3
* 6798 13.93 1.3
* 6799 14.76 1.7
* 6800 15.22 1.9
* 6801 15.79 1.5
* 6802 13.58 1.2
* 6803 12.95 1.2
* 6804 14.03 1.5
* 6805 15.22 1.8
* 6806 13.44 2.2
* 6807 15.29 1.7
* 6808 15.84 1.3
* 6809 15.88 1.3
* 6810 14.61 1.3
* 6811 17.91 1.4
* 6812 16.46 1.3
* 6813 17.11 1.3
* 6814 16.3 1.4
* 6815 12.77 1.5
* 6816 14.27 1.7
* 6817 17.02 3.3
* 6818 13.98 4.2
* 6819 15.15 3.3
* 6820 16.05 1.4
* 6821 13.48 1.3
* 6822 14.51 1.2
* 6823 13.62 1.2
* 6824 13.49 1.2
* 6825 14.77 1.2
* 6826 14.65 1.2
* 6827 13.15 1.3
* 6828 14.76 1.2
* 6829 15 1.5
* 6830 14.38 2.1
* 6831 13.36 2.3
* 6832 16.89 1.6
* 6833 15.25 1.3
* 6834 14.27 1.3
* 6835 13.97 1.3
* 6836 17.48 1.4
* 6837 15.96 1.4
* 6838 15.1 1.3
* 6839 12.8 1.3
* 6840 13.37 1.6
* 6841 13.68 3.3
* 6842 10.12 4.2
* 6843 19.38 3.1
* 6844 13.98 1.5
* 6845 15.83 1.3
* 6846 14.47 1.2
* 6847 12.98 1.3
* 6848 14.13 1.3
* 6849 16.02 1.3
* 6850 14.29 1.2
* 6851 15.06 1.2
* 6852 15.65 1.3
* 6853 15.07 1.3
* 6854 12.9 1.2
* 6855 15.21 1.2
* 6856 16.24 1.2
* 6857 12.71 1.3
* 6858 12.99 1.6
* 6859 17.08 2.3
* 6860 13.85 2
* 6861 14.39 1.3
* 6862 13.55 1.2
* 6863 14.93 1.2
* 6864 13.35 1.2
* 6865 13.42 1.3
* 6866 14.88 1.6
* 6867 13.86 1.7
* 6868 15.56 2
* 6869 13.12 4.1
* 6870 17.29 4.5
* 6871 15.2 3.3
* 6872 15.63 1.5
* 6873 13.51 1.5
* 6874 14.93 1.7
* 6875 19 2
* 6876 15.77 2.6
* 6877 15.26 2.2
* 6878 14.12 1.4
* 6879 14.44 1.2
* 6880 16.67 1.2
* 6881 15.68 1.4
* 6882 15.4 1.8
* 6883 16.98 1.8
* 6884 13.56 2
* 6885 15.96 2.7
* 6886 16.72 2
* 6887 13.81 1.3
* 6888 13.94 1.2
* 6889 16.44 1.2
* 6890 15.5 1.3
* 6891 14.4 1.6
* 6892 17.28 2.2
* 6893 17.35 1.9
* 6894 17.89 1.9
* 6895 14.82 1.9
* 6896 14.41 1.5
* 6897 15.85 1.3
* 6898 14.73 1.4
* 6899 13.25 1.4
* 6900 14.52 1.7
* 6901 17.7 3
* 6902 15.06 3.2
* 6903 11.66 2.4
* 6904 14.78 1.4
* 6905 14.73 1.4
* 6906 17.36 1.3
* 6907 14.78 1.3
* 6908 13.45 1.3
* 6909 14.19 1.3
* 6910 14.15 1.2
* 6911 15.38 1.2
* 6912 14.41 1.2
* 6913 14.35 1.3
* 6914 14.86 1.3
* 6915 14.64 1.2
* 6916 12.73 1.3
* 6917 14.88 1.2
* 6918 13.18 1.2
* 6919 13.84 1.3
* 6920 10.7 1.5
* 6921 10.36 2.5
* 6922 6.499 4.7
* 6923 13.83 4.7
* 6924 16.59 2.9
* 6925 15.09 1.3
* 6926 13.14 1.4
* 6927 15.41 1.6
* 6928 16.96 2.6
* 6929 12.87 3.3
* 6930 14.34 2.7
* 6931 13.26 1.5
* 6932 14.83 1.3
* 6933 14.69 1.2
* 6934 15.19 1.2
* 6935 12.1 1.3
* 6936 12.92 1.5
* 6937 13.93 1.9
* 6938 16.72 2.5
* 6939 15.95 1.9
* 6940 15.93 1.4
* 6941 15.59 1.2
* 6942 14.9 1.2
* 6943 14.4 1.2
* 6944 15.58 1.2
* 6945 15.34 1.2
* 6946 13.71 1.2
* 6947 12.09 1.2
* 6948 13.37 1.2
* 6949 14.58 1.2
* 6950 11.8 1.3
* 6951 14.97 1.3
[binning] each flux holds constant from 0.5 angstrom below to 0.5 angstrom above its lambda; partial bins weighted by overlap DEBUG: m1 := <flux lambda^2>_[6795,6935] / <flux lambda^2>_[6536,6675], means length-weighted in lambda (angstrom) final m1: 1.10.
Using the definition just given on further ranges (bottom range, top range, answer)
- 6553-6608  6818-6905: 1.16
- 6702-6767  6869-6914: 1.10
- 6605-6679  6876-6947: 1.07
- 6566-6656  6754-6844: 1.02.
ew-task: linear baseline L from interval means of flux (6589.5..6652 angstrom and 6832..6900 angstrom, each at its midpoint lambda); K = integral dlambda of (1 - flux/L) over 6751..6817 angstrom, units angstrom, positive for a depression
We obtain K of 2.7 angstrom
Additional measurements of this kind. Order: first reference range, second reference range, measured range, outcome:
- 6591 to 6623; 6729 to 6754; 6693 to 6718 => 0.4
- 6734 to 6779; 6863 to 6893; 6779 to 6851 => 0.4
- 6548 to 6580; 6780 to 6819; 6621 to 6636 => -1.3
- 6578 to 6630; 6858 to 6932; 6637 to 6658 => -1.7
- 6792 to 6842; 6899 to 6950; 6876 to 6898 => -1.8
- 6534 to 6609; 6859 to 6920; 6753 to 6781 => 2.0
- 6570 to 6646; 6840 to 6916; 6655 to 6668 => 0.7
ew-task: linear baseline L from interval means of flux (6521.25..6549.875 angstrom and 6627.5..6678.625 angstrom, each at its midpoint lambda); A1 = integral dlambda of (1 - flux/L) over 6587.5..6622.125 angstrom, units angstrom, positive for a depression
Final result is 2.4 angstrom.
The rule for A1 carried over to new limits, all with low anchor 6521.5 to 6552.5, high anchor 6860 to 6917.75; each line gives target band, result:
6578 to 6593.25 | 0.8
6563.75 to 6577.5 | 1.2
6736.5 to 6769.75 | 1.7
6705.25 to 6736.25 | 1.1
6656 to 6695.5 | 2.1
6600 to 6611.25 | 0.3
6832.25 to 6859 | 0.7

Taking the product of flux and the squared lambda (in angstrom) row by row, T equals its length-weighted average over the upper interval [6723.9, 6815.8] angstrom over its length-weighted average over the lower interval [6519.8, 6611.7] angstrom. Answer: 1.07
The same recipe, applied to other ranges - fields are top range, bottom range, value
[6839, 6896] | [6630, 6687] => 1.07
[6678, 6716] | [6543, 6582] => 1.11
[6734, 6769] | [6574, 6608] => 1.03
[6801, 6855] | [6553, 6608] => 1.14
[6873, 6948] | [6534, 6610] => 1.14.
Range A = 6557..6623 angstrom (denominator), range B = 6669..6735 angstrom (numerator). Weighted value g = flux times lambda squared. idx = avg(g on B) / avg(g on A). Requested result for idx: 1.1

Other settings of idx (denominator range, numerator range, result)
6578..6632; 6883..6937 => 1.09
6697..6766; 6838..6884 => 1.05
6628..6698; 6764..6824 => 1.01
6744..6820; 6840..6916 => 1.06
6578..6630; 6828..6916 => 1.11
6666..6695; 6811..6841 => 1.09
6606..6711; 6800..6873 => 1.05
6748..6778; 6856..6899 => 1.12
